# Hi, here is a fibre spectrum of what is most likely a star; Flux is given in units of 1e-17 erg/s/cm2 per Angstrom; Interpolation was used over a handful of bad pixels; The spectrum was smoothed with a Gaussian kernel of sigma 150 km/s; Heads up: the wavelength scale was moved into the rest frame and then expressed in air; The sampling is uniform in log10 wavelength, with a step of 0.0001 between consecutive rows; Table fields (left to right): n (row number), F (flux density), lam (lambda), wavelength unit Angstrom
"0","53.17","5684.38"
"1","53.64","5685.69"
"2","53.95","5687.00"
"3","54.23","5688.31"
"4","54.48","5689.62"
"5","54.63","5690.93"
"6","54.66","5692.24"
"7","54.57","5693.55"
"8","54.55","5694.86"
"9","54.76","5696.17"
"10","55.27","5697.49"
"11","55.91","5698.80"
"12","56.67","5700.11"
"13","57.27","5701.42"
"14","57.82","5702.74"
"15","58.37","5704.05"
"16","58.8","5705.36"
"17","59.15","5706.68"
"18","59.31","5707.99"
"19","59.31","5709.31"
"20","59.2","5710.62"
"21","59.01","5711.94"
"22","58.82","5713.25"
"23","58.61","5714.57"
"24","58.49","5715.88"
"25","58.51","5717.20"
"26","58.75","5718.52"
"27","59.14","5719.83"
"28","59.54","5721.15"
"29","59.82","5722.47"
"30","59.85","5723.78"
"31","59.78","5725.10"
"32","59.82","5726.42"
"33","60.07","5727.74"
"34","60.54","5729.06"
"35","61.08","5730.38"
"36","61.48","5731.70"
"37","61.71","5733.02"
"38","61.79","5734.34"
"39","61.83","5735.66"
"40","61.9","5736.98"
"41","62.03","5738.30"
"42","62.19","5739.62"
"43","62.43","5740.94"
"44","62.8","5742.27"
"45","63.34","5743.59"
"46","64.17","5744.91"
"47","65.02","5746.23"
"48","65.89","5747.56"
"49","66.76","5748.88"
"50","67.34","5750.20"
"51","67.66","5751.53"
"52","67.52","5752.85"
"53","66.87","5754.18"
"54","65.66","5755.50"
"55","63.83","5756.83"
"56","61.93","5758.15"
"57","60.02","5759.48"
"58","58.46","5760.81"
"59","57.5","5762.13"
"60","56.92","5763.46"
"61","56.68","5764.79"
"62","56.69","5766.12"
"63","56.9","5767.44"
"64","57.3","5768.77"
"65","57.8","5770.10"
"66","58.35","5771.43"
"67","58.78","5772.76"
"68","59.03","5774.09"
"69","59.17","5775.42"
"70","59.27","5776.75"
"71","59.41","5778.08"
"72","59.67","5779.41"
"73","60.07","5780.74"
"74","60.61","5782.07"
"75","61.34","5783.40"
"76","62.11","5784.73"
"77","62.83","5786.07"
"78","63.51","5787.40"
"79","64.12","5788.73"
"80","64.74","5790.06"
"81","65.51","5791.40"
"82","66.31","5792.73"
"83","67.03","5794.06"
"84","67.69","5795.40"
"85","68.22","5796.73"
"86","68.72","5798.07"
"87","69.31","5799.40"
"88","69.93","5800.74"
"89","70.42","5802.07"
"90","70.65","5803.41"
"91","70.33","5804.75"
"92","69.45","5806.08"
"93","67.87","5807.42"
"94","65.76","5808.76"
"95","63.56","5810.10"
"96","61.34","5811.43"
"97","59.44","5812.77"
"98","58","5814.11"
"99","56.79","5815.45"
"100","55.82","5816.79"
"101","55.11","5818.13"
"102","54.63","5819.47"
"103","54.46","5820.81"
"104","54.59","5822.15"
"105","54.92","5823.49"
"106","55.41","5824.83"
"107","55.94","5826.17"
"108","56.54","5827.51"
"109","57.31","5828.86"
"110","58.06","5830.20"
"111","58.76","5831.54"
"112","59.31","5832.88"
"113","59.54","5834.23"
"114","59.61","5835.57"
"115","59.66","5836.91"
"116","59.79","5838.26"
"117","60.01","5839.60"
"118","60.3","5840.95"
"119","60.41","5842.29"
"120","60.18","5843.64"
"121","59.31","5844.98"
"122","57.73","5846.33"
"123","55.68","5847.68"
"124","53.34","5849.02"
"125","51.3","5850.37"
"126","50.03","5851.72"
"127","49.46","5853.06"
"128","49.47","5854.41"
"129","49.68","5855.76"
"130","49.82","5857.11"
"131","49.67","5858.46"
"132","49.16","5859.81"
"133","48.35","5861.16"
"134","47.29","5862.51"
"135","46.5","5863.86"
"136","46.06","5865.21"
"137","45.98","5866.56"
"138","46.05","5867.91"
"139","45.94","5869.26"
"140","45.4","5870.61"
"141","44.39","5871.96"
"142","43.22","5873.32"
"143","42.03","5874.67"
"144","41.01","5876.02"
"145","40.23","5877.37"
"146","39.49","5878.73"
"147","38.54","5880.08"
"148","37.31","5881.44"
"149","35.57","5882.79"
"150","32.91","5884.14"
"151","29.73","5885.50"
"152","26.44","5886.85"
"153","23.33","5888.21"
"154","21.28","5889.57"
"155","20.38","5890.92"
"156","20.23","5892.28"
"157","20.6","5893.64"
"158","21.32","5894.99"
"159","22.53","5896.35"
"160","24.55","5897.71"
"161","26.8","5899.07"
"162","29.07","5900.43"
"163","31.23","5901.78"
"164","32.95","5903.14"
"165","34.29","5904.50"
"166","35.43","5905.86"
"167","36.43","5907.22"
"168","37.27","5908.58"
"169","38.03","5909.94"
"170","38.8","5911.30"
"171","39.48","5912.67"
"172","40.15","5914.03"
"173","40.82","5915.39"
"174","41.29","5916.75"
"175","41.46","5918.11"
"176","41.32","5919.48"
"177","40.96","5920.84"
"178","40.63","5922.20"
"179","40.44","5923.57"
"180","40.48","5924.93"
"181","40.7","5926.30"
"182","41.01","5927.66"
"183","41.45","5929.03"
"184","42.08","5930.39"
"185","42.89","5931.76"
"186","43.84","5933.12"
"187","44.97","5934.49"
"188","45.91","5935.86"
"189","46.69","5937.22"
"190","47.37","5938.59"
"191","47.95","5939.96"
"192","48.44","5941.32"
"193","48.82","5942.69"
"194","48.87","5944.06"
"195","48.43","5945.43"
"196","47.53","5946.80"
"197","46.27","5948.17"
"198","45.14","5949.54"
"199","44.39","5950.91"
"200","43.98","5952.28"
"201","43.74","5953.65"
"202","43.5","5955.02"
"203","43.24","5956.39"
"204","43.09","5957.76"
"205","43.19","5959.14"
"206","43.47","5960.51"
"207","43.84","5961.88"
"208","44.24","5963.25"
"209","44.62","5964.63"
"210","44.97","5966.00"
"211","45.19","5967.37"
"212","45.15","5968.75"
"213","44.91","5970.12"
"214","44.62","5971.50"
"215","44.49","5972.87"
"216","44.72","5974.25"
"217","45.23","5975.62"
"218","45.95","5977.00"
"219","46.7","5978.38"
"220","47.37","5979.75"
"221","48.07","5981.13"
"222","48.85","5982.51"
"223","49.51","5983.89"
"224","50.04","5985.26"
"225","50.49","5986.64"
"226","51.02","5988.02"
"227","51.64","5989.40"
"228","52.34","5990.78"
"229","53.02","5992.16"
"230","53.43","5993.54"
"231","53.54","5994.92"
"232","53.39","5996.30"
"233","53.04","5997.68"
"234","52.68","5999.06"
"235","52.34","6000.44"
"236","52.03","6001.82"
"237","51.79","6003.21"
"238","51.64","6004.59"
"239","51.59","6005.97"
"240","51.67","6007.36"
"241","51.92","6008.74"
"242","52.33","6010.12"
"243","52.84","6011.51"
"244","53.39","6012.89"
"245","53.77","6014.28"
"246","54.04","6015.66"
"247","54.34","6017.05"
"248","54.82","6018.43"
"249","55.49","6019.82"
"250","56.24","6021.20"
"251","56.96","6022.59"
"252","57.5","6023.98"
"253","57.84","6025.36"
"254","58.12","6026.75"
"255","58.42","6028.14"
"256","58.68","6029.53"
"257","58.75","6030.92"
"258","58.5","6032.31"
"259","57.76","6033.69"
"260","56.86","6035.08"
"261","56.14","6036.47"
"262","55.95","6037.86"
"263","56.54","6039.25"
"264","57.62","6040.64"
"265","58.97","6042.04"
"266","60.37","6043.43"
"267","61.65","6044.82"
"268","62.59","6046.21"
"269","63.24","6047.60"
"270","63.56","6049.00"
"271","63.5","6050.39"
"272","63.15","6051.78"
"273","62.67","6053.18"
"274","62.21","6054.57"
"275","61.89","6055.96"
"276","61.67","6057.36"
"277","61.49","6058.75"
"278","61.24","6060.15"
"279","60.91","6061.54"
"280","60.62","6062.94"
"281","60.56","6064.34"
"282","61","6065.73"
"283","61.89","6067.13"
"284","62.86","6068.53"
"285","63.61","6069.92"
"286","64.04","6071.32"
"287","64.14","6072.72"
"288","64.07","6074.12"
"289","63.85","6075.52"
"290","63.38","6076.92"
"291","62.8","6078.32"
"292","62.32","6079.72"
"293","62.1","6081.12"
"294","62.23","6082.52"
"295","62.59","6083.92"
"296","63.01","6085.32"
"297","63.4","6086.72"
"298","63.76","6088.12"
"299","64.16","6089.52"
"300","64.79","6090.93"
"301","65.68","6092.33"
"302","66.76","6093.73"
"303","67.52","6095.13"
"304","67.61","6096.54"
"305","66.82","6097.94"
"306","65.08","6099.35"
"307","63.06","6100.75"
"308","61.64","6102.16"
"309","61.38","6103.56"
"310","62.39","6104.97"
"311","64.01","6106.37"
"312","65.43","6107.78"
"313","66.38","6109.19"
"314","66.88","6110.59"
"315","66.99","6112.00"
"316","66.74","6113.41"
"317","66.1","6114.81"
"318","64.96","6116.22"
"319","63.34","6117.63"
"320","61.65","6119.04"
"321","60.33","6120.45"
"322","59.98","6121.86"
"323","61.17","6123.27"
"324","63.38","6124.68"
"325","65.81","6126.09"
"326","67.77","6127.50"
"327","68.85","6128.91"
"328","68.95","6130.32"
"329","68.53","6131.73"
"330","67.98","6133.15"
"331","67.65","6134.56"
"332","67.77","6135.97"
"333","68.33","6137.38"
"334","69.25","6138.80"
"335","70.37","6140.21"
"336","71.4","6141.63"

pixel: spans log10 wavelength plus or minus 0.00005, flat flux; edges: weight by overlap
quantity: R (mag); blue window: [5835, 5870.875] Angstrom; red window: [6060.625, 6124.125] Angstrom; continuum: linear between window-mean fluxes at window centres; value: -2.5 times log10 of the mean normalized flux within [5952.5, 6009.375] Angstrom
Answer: 0.21 mag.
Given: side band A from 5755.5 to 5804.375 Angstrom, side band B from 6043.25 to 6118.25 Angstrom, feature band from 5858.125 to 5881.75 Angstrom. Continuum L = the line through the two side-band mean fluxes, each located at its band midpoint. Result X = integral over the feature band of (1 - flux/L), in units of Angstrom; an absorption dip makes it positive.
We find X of 6.9 Angstrom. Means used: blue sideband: 62.3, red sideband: 63.5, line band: 44.3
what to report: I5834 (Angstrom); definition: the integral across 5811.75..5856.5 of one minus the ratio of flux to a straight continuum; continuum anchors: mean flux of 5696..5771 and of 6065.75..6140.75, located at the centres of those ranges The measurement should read 3.8 Angstrom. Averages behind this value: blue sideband 60.5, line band 56.4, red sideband 64.8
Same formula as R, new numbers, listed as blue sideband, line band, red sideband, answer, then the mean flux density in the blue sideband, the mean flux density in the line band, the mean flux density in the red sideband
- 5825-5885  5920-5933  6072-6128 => 0.30 mag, 50.3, 41.3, 64.1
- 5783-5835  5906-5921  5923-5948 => 0.21 mag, 62.2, 39.4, 44.9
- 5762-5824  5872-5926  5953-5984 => 0.44 mag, 61.7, 34.2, 45.1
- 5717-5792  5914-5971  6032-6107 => 0.37 mag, 61.4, 44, 62.3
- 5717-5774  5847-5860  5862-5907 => -0.25 mag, 61.3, 50.8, 34.4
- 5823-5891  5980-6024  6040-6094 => 0.11 mag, 48.2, 52.5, 62.5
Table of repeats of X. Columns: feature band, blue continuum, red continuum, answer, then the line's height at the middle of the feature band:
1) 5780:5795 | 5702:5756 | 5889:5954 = -2.48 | 54.5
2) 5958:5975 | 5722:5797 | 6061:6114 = 5.04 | 63.1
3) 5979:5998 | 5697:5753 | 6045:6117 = 3.57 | 62.9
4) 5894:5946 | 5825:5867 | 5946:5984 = 9.87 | 48.6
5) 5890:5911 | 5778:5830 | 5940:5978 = 9.25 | 51.7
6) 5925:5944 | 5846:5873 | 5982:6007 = 2.16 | 50.5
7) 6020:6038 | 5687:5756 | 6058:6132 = 1.64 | 63.3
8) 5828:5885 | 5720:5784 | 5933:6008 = 5.05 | 54.8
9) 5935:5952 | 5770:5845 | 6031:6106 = 4.06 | 61.8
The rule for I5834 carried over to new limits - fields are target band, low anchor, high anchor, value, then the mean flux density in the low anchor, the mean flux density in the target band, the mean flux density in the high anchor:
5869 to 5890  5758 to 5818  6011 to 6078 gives 8.4 Angstrom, 62.3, 36.7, 59.6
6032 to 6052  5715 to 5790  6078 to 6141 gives 1.4 Angstrom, 61.2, 59.7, 65.1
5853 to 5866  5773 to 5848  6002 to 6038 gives 2.5 Angstrom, 61.3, 48.5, 55.2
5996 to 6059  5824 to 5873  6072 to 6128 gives 4.2 Angstrom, 53.3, 57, 64.1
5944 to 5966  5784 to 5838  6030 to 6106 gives 6.2 Angstrom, 62.1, 44.7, 62.2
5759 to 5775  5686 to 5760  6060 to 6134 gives 0.7 Angstrom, 60.1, 57.9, 64.1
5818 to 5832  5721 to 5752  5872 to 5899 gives -4.0 Angstrom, 62.5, 56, 30.8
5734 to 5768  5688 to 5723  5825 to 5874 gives -3.9 Angstrom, 57.4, 62.5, 53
